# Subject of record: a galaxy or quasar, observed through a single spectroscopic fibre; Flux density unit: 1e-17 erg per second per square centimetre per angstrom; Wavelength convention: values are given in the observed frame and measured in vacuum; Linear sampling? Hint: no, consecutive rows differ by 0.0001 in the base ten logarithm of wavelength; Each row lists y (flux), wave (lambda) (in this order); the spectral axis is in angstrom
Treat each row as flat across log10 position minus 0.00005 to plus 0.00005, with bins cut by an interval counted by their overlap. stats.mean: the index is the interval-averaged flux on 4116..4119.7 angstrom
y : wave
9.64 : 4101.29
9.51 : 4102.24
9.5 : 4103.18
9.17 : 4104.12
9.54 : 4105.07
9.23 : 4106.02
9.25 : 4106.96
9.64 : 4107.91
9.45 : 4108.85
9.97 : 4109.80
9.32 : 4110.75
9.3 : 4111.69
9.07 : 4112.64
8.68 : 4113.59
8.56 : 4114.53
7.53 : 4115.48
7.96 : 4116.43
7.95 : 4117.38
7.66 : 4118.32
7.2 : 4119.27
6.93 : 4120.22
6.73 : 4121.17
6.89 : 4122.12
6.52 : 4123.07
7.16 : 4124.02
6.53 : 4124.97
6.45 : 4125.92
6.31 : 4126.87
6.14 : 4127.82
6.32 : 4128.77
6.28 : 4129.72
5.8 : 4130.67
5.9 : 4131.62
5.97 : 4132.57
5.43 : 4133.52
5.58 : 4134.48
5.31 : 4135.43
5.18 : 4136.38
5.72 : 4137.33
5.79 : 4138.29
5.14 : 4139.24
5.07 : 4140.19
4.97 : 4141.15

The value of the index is 7.7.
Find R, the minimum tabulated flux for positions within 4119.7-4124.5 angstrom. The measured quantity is 6.52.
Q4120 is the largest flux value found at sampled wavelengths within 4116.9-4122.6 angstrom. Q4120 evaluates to 7.95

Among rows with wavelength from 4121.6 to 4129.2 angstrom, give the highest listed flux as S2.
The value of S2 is 7.16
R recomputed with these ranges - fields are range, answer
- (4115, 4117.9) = 7.53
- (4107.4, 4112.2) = 9.3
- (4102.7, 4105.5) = 9.17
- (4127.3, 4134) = 5.43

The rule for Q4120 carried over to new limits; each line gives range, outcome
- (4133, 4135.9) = 5.58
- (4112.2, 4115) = 9.07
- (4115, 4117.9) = 7.96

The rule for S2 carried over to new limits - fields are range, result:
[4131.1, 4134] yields 5.97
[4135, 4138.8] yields 5.79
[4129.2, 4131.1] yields 6.28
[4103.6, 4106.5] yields 9.54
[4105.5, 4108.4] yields 9.64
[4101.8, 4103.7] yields 9.51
